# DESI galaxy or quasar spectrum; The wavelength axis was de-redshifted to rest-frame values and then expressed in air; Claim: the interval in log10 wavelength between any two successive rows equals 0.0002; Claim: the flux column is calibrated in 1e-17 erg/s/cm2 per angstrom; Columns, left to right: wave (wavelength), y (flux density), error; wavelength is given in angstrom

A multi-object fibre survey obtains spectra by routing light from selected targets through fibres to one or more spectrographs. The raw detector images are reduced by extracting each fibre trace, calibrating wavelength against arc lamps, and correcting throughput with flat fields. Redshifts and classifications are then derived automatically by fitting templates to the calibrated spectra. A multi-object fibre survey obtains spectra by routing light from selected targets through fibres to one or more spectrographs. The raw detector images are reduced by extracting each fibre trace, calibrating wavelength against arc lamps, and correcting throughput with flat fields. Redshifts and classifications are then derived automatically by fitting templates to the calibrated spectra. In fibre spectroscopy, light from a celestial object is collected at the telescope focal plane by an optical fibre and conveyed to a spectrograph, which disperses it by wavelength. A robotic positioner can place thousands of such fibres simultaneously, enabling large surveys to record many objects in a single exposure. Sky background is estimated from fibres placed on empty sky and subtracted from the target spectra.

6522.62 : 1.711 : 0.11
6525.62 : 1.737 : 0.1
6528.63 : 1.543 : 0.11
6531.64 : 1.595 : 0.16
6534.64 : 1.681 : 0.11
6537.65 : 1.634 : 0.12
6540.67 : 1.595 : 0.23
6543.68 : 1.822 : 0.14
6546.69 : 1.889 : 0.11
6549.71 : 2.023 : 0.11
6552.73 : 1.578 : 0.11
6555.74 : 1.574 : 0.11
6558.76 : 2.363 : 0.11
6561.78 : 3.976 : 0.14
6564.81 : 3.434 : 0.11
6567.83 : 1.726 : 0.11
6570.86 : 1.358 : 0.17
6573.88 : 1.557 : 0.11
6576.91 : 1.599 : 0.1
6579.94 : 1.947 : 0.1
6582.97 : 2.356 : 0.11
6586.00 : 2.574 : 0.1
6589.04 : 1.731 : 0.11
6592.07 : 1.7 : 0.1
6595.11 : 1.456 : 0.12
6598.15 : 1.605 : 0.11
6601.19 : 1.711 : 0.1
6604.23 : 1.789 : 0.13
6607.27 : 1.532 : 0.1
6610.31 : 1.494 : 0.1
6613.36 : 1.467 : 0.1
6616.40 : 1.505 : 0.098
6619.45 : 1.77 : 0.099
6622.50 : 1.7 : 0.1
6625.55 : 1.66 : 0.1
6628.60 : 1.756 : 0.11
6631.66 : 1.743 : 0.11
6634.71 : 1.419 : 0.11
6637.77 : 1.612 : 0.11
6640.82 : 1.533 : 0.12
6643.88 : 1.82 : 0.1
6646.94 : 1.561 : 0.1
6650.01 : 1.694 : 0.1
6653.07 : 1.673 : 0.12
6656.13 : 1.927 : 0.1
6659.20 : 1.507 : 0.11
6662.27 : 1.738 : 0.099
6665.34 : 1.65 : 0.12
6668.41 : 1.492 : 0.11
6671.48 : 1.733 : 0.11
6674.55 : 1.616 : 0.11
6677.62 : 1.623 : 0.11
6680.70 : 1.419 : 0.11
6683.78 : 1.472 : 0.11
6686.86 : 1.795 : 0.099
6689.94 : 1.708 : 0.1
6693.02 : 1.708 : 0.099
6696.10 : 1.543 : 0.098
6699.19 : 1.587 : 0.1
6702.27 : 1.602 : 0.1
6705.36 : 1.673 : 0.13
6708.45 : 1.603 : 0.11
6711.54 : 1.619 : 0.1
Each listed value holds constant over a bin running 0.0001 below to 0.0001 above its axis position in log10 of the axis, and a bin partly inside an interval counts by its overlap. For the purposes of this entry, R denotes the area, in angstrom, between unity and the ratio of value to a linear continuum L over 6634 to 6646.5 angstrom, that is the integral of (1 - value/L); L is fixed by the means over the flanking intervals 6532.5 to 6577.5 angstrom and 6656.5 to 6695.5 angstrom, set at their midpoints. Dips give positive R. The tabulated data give 0.9 angstrom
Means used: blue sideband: 1.99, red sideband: 1.63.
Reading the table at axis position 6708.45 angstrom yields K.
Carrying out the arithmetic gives 1.603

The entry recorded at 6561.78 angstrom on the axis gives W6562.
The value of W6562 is 3.976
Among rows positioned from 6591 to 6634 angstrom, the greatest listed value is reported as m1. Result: 1.789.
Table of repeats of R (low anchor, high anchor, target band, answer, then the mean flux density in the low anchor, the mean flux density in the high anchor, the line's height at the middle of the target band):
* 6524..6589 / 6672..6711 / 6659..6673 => 0.4 angstrom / 1.97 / 1.62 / 1.68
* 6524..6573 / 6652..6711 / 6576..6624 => 2.4 angstrom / 1.97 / 1.63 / 1.84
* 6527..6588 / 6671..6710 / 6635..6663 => 1.2 angstrom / 1.99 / 1.62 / 1.73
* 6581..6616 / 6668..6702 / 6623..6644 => 0.7 angstrom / 1.76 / 1.61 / 1.7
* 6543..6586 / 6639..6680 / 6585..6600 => 1.5 angstrom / 2.11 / 1.65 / 1.97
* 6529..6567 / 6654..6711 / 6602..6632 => 3.4 angstrom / 2.07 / 1.63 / 1.85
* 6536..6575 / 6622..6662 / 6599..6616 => 2.1 angstrom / 2.04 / 1.66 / 1.82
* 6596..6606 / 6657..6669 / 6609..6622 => 0.8 angstrom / 1.68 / 1.62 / 1.67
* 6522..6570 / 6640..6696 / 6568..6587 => 0.3 angstrom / 1.99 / 1.65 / 1.9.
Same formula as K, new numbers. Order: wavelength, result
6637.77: 1.612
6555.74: 1.574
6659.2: 1.507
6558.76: 2.363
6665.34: 1.65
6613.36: 1.467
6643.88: 1.82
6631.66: 1.743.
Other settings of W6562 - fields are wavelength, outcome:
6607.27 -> 1.532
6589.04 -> 1.731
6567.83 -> 1.726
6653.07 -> 1.673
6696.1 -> 1.543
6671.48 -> 1.733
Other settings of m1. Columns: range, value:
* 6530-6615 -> 3.976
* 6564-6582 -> 3.434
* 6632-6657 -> 1.927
